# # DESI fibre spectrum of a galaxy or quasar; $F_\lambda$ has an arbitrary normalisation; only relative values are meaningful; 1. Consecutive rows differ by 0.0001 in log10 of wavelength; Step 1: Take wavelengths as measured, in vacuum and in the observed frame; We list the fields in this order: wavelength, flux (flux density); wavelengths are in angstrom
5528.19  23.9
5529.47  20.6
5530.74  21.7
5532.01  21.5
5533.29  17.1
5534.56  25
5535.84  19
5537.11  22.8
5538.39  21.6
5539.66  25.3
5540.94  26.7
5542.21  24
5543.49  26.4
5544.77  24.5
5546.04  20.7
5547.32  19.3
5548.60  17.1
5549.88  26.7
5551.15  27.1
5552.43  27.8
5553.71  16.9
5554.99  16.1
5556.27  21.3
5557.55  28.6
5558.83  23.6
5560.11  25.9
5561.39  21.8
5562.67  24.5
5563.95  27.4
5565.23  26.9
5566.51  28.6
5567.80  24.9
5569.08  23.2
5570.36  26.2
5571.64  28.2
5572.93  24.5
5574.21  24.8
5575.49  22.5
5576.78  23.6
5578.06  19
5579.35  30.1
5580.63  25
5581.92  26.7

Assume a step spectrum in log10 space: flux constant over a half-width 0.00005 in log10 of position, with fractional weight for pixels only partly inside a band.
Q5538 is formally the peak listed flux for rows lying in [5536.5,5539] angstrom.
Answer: 22.8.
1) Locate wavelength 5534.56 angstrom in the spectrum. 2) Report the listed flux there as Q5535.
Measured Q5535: 25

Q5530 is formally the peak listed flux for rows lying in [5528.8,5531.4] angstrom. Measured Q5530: 21.7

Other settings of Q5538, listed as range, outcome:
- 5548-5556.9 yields 27.8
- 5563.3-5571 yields 28.6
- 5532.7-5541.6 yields 26.7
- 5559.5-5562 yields 25.9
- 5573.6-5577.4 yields 24.8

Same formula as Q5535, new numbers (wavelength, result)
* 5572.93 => 24.5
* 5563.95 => 27.4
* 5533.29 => 17.1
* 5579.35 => 30.1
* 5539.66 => 25.3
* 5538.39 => 21.6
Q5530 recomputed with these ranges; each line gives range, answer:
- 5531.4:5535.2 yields 25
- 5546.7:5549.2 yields 19.3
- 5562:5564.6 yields 27.4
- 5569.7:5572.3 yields 28.2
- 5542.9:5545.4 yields 26.4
